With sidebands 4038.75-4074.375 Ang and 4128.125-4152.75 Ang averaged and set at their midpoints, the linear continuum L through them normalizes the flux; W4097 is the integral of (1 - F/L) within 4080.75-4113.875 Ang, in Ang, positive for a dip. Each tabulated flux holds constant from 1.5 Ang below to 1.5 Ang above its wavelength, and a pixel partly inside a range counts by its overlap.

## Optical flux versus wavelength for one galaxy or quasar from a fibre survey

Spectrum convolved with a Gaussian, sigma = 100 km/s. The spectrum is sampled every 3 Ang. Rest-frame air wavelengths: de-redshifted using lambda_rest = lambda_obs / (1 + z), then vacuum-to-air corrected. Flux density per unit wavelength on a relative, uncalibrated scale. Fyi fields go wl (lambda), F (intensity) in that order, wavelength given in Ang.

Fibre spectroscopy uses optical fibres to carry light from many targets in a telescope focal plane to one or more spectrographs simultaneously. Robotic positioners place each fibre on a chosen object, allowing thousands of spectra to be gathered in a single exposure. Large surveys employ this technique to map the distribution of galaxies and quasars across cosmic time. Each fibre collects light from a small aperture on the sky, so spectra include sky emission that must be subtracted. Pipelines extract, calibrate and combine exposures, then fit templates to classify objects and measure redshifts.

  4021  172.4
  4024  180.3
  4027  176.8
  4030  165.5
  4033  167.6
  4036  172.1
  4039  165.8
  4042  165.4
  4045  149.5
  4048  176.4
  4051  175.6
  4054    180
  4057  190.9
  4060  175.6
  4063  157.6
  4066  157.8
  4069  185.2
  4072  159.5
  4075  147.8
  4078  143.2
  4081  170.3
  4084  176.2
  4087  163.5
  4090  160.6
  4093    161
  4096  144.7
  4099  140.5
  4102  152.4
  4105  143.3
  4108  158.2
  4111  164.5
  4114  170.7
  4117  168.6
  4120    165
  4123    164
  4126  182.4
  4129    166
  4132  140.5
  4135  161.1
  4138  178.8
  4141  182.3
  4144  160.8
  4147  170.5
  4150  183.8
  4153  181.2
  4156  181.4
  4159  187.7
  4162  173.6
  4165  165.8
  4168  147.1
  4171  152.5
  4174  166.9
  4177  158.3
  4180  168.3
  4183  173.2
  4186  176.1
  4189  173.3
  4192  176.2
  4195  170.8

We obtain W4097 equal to 2.2 Ang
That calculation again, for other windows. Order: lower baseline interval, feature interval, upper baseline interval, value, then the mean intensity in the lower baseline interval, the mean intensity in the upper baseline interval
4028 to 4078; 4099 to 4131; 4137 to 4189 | 1.4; 168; 171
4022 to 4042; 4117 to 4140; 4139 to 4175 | 0.7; 171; 171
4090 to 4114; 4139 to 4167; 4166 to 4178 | -3.6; 154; 157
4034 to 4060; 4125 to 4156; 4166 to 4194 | -0.6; 172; 166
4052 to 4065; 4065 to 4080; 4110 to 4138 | 1.2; 175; 166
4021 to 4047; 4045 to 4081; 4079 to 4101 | -0.9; 168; 159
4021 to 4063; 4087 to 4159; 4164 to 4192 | 1.3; 172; 165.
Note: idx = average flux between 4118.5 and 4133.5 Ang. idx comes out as 164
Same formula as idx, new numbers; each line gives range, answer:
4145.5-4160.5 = 181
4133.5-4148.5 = 171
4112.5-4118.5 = 170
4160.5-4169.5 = 162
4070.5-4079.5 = 150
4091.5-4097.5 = 153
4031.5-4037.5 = 170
